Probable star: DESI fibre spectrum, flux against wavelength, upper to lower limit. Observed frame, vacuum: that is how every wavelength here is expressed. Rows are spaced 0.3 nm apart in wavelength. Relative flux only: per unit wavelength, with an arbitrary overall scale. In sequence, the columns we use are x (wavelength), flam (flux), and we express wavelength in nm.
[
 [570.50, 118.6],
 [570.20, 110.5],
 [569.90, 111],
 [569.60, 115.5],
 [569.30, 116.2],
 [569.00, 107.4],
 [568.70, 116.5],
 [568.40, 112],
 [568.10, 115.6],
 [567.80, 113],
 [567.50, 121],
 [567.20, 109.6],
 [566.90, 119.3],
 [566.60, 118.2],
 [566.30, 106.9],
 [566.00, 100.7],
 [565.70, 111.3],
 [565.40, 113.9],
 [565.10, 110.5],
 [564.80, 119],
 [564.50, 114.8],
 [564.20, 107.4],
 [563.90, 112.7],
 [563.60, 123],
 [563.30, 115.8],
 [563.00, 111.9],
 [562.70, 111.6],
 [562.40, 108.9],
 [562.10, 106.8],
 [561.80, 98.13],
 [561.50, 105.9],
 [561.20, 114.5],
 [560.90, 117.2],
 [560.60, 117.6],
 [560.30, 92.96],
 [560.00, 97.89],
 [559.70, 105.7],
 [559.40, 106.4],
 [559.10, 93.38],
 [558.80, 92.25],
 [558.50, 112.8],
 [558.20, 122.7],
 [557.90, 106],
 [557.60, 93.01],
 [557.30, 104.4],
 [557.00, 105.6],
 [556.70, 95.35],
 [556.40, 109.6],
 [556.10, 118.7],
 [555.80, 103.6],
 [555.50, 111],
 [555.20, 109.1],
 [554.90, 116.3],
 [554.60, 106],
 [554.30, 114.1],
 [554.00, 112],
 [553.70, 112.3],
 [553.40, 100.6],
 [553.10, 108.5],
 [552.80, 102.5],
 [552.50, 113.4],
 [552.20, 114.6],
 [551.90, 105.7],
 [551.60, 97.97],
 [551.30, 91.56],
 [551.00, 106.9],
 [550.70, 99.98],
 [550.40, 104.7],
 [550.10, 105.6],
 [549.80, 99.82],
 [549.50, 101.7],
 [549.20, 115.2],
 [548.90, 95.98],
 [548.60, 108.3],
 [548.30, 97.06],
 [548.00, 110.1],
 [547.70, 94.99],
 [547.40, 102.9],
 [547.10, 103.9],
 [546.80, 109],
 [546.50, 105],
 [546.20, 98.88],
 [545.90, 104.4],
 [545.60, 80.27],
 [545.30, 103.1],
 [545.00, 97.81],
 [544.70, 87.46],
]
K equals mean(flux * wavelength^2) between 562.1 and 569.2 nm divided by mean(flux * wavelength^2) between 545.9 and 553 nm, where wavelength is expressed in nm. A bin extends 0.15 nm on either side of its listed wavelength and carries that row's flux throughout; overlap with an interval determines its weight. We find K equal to 1.2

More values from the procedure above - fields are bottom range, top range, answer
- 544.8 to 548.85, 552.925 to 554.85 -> 1.11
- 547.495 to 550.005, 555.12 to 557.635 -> 1.06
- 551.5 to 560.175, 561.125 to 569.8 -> 1.09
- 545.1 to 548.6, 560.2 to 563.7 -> 1.15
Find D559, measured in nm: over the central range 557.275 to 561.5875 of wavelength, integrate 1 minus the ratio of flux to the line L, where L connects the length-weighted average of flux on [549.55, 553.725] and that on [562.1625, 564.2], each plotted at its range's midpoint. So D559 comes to 0.19 nm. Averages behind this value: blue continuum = 104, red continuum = 113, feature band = 106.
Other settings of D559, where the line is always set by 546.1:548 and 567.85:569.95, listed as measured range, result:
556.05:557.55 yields 0.038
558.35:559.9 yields 0.099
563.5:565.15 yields -0.047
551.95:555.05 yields -0.107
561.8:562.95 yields 0.026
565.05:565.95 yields 0.009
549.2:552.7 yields 0.024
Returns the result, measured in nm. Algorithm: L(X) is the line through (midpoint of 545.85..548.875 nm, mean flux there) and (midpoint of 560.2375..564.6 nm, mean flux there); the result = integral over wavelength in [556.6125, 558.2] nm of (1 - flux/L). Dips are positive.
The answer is 0.08 nm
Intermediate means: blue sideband 103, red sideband 111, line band 103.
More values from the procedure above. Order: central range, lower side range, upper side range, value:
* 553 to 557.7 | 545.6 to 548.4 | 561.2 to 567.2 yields -0.05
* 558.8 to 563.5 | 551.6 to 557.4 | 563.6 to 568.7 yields 0.19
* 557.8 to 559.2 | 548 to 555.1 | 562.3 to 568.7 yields 0.05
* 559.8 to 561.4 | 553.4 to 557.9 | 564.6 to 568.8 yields 0.03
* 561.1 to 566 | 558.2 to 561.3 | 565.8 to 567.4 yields -0.11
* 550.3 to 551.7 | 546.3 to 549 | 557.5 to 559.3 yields 0.04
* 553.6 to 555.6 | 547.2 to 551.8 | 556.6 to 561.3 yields -0.15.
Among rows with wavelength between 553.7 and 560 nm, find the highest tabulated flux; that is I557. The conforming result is 122.7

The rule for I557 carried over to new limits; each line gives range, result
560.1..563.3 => 117.6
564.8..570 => 121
